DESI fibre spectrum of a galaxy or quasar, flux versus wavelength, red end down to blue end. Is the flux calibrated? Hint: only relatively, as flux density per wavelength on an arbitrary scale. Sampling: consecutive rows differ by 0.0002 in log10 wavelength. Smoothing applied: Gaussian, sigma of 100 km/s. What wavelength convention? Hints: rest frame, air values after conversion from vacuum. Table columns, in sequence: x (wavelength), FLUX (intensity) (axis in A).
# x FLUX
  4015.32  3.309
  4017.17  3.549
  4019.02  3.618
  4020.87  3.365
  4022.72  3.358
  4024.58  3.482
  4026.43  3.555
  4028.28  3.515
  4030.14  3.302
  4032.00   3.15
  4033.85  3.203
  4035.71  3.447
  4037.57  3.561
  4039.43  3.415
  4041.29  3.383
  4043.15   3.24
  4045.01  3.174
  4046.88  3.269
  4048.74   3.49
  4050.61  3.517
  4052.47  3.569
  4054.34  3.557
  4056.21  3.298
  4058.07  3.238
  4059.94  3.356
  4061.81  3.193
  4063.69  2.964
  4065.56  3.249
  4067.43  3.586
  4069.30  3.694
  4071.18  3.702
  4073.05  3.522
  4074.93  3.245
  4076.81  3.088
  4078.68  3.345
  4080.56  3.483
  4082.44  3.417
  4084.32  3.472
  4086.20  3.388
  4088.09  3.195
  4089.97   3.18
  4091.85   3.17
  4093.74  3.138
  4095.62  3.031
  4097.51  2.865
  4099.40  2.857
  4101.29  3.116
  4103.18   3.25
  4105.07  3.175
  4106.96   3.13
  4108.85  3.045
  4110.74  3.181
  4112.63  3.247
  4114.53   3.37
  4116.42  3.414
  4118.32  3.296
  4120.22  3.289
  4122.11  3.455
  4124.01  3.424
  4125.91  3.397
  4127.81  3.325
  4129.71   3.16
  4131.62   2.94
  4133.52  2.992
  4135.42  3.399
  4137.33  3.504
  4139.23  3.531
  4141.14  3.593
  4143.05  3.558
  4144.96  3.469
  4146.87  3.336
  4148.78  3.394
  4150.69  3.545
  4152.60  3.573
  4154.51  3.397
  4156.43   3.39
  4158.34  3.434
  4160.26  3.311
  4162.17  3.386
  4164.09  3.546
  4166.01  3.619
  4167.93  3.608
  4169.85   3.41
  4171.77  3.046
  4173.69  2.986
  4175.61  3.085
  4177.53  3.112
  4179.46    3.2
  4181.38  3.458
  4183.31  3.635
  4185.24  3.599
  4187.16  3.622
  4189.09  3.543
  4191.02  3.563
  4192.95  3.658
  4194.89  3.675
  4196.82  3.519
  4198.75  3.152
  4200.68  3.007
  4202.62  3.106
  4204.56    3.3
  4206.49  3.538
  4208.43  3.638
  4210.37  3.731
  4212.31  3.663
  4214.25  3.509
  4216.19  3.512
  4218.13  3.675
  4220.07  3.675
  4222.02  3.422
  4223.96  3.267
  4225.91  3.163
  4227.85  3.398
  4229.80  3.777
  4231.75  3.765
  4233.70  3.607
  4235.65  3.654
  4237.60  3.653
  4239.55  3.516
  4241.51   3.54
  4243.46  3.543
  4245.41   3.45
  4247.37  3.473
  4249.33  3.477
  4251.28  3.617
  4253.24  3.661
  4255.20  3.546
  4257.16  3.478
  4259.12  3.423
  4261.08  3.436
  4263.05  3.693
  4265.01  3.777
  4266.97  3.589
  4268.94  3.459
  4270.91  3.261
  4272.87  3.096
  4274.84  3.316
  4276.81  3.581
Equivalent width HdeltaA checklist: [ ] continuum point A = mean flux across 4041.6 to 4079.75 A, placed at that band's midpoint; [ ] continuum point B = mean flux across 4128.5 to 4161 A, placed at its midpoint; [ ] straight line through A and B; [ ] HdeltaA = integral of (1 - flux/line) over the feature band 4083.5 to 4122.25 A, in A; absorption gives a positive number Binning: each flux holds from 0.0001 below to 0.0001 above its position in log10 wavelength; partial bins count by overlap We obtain 2.04 A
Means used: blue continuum 3.37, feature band 3.2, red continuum 3.38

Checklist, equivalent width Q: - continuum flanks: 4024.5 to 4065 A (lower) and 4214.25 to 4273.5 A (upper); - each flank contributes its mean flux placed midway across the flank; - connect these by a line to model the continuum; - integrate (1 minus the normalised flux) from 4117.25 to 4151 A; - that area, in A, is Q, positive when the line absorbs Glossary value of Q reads 0.7 A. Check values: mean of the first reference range 3.35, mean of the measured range 3.36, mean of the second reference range 3.52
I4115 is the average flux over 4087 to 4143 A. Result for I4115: 3.24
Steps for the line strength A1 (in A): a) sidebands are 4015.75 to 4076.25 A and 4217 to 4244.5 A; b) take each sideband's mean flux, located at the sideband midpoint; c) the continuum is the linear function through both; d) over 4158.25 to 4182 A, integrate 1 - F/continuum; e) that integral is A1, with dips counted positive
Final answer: 1.2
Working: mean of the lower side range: 3.4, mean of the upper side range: 3.55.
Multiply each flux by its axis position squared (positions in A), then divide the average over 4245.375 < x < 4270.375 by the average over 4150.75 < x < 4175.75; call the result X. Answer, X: 1.1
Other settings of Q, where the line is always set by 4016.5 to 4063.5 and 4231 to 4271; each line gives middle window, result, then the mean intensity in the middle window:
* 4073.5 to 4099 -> 1.43 A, 3.23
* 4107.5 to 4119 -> 0.64 A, 3.25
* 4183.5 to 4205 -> 0.43 A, 3.44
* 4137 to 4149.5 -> -0.05 A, 3.48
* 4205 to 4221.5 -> -0.35 A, 3.6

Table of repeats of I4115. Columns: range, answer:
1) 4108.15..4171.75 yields 3.38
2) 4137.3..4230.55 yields 3.44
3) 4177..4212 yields 3.46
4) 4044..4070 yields 3.36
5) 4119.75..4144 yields 3.35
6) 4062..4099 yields 3.29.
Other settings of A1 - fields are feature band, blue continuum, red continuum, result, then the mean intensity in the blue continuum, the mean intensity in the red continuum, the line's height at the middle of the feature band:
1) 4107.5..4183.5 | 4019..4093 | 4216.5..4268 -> 2.4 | 3.37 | 3.55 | 3.46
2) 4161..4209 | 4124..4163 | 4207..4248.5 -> 0.9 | 3.38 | 3.55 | 3.47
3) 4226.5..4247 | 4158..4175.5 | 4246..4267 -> -0.4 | 3.36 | 3.56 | 3.51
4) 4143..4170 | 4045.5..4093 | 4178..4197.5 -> 0.2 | 3.36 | 3.54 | 3.49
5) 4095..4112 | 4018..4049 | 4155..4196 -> 1.6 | 3.38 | 3.42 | 3.4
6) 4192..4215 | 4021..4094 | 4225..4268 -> 0.4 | 3.36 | 3.56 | 3.51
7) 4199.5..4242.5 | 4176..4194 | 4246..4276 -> -0.3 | 3.47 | 3.49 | 3.48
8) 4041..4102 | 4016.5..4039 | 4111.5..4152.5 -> 1.8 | 3.42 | 3.37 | 3.4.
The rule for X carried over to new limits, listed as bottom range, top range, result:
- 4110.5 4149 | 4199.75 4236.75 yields 1.09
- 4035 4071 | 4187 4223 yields 1.11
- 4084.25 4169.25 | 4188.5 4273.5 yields 1.11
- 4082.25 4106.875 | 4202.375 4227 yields 1.17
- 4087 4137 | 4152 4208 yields 1.10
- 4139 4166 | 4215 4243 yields 1.06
